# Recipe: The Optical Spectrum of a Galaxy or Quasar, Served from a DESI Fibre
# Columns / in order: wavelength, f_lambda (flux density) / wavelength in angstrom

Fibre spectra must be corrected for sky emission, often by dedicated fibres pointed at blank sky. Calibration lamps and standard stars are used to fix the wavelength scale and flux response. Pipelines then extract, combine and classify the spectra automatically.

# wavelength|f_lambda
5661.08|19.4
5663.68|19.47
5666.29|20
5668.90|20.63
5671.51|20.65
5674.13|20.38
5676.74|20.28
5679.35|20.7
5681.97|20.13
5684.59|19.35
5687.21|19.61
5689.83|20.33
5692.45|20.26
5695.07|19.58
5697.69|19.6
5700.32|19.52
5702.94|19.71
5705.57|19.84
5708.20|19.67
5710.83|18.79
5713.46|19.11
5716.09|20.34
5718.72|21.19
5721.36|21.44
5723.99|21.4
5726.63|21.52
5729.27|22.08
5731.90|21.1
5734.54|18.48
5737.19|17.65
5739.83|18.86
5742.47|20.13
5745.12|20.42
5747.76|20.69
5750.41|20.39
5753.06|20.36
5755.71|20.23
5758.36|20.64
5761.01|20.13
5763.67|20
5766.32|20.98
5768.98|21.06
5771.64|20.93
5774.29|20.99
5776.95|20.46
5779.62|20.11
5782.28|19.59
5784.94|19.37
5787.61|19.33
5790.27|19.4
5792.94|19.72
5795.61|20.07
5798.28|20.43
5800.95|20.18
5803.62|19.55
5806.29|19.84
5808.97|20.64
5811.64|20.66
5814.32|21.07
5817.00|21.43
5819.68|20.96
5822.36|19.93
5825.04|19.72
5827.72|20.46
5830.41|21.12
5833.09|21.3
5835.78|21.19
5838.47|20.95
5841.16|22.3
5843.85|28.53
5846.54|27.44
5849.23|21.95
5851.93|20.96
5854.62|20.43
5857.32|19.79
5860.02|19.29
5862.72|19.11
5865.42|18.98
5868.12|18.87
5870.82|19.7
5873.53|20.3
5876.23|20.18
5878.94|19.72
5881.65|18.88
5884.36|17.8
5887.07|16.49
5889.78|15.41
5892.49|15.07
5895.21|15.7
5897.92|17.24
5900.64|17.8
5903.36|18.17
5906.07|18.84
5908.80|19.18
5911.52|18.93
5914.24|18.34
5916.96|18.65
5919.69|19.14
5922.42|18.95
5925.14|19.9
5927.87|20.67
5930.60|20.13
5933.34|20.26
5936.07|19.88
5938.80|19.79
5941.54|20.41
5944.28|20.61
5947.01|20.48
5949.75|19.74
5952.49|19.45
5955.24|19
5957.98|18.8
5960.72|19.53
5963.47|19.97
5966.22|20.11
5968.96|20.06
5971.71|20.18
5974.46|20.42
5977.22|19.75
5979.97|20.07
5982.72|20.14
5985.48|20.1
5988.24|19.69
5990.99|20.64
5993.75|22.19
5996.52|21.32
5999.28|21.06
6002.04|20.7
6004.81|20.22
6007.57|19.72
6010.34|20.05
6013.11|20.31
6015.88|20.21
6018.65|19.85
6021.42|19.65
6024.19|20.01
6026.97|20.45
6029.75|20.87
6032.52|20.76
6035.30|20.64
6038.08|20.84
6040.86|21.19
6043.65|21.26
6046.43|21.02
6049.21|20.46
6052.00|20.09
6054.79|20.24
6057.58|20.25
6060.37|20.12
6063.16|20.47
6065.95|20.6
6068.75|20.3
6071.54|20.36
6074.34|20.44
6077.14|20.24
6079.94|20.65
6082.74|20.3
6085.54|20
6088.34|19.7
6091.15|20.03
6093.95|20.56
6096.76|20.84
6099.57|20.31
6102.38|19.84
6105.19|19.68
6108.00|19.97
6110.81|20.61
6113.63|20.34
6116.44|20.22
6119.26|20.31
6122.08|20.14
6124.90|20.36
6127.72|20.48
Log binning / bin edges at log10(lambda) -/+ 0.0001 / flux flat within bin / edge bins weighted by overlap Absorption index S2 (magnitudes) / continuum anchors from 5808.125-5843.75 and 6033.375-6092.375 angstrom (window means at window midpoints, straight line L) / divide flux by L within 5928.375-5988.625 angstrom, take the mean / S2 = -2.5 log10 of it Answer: 0.044 mag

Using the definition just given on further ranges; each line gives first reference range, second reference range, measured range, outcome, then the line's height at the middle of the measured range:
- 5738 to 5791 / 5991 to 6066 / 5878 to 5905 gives 0.182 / 20.4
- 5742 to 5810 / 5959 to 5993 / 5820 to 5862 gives -0.076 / 20.2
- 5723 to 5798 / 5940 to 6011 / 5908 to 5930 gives 0.051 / 20.2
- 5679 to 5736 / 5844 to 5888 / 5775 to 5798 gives 0.021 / 20.2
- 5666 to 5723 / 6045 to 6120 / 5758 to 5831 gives -0.010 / 20.1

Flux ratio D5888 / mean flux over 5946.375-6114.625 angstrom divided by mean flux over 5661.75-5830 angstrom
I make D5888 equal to 1.00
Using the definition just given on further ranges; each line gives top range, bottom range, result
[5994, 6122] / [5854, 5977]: 1.07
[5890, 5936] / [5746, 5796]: 0.92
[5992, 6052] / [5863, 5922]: 1.13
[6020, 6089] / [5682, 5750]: 1.02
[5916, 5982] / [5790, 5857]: 0.94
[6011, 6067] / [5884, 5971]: 1.08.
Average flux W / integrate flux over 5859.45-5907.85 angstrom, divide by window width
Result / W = 18.2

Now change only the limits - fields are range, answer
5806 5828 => 20.6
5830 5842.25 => 21.4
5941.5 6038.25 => 20.2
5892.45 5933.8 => 18.6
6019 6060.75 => 20.5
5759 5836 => 20.4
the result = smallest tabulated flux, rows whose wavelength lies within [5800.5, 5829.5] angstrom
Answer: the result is 19.55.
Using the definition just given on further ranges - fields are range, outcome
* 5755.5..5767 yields 20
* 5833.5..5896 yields 15.07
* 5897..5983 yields 17.24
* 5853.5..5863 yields 19.11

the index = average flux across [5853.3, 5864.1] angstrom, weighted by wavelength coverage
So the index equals 19.6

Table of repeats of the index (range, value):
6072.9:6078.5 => 20.3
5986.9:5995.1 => 20.9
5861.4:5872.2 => 19.2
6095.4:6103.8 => 20.3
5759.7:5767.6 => 20.4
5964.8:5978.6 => 20.1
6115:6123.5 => 20.2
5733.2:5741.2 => 18.3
